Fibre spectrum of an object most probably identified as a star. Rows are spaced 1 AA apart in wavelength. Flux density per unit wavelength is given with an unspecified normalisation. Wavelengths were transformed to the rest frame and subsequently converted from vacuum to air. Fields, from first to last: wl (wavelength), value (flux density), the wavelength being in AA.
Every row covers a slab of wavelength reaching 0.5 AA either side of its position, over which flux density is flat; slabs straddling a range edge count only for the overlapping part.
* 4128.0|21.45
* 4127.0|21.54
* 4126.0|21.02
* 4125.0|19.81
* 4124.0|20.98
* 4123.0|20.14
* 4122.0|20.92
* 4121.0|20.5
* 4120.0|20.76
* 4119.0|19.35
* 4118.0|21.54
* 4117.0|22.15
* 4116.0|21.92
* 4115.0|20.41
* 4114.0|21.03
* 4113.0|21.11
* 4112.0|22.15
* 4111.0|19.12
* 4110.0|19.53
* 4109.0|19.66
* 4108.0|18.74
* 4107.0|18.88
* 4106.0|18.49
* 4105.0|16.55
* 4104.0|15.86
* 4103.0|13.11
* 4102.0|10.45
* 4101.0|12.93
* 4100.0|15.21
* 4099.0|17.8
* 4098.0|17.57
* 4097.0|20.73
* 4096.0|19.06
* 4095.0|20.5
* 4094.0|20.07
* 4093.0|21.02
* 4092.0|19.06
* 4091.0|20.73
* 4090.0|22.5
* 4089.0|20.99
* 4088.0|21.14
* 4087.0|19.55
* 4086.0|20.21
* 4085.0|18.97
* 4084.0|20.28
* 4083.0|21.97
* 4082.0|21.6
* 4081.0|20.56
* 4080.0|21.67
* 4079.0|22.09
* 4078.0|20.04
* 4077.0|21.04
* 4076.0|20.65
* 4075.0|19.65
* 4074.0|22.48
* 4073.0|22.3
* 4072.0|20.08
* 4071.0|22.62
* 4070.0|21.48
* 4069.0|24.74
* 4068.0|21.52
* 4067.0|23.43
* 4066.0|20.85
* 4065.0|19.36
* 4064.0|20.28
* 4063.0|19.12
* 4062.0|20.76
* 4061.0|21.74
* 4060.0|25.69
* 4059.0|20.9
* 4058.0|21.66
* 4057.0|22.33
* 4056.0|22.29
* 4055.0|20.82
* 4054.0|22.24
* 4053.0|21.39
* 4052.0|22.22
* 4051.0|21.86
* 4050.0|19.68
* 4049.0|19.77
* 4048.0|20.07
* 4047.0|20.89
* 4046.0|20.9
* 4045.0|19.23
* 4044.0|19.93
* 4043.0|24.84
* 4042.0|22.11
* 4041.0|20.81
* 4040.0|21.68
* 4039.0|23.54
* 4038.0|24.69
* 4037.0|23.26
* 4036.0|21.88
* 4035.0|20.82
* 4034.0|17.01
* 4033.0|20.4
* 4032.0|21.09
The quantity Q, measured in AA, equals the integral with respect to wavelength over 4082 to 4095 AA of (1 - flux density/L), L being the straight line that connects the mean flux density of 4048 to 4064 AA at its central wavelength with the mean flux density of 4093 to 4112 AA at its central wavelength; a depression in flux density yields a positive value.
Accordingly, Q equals -1.23 AA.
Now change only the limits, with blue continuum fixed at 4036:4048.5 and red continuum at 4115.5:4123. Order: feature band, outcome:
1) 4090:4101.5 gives 1.33 AA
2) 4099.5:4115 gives 2.55 AA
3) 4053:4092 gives 0.35 AA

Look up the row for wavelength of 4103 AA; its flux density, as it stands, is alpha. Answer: 13.11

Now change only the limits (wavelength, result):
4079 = 22.09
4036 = 21.88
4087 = 19.55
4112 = 22.15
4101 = 12.93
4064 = 20.28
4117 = 22.15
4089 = 20.99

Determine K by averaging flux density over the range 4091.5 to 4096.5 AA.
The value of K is 19.9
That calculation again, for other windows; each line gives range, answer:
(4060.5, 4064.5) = 20.5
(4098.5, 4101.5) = 15.3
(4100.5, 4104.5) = 13.1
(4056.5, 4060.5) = 22.6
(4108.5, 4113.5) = 20.3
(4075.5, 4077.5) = 20.8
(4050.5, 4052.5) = 22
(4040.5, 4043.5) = 22.6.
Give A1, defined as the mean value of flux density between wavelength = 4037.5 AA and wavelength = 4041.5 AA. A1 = 22.7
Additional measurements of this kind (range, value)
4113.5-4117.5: 21.4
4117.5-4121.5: 20.5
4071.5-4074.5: 21.6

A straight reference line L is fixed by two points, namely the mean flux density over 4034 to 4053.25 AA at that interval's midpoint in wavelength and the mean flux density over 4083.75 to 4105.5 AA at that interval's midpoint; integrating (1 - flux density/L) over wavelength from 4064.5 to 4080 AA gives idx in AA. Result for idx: -1.4 AA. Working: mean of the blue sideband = 21.4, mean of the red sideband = 18.4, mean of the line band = 21.5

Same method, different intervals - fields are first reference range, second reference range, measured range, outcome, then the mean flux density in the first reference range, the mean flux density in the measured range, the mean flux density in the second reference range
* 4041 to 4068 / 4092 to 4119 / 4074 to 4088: -0.5 AA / 21.3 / 20.7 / 18.7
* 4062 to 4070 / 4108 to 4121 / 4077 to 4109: 2.9 AA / 21.3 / 19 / 20.6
